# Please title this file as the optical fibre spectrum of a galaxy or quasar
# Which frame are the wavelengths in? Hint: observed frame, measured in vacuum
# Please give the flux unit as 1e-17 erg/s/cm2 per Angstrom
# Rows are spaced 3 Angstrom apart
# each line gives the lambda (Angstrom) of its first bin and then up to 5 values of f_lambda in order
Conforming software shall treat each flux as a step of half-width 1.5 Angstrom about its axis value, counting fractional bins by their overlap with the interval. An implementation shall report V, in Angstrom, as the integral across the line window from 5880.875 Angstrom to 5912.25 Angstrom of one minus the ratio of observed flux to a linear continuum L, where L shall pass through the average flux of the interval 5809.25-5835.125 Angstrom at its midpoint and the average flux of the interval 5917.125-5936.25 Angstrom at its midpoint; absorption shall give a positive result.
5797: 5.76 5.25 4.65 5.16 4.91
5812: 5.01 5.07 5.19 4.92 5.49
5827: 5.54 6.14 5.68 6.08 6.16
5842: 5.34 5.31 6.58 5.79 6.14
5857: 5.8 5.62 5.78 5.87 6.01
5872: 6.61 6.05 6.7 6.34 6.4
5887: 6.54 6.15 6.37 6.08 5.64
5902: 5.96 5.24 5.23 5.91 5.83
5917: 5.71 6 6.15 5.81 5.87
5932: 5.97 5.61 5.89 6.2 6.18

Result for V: -1.3 Angstrom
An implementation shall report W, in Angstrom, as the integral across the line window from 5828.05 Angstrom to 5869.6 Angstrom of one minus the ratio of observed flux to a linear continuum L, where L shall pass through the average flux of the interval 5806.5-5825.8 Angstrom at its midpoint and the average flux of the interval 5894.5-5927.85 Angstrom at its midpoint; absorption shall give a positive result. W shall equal -4.2 Angstrom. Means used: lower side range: 5.11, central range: 5.87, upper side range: 5.78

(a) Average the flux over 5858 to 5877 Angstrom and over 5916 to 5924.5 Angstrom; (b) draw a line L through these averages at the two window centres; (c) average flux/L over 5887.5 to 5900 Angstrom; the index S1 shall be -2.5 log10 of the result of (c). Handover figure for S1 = -0.02 mag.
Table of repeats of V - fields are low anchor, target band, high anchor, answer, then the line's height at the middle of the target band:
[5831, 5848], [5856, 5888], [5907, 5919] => -2.2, 5.76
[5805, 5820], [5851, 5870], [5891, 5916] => -1.5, 5.44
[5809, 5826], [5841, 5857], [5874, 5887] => -0.2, 5.77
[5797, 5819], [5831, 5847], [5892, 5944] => -1.4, 5.3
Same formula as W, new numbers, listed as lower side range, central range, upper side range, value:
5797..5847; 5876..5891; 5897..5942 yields -2.05 Angstrom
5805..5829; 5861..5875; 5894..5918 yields -1.43 Angstrom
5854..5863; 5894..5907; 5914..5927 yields 0.30 Angstrom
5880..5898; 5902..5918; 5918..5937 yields 1.21 Angstrom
